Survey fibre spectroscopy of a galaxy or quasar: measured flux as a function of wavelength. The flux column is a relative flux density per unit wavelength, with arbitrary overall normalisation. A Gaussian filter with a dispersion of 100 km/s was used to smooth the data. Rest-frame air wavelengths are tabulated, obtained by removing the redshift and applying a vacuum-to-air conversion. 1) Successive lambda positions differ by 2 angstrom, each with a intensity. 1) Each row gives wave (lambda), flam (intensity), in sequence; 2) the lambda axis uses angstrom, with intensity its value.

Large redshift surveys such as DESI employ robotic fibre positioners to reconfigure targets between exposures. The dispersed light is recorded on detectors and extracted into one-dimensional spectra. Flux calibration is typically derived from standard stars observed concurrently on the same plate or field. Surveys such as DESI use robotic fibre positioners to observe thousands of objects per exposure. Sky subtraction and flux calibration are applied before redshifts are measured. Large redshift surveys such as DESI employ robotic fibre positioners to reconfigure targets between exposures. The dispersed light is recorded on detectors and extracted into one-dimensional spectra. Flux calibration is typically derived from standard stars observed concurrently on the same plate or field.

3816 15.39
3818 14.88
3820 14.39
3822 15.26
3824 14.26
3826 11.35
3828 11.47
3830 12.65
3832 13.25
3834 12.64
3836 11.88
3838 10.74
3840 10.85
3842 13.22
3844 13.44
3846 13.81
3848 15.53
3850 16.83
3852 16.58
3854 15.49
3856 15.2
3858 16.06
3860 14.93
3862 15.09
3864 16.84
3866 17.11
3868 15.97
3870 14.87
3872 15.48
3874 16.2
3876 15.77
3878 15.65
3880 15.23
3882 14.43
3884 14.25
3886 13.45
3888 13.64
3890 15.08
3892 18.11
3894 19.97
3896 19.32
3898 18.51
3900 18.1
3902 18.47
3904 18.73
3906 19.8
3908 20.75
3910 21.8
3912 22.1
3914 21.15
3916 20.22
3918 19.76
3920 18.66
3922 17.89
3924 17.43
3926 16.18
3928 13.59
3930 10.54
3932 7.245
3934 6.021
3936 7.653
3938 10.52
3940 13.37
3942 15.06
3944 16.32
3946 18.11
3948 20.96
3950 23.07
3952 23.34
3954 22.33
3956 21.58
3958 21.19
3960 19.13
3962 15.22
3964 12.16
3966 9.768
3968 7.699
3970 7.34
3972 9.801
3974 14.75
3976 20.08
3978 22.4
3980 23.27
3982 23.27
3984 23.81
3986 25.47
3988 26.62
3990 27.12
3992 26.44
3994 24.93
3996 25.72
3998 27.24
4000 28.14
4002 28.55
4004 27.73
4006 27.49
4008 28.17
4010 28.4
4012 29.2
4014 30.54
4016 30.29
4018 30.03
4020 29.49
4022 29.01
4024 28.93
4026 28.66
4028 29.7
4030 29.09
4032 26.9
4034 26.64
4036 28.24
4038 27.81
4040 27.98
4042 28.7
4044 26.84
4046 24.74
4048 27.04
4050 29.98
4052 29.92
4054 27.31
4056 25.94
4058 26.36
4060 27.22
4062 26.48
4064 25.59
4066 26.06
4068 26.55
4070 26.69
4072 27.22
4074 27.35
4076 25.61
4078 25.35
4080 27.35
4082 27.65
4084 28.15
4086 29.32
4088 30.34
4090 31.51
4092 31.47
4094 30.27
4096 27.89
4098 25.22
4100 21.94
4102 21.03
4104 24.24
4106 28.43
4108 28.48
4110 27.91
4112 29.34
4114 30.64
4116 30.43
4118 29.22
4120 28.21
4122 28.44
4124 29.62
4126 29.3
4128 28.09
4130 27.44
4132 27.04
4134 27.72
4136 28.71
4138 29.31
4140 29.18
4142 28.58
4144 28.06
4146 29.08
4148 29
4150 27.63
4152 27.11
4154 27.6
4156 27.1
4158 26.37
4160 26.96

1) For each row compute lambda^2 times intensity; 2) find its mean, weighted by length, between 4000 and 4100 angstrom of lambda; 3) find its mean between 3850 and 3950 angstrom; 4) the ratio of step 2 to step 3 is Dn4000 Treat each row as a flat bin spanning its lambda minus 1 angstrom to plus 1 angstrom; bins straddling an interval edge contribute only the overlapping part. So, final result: 1.9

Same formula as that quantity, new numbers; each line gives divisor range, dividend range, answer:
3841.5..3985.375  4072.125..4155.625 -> 1.87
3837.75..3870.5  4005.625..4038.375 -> 2.10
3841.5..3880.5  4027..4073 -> 1.94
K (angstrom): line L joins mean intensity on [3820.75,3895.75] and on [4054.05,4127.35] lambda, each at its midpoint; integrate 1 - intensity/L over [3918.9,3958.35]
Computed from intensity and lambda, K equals 6.7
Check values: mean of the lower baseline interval 14.7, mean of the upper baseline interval 27.6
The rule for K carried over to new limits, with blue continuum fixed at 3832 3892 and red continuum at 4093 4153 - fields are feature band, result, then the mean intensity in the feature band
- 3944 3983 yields 4.3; 17.6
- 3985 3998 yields -3.0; 26.1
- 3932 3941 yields 4.6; 9.15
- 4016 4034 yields -4.7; 28.9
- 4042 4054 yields -1.8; 27.8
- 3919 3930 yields 1.0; 16.2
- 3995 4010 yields -4.0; 27.6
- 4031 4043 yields -2.1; 27.7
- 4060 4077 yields -0.9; 26.5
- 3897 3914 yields -2.9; 19.9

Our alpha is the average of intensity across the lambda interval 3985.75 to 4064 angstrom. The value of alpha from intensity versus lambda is 27.8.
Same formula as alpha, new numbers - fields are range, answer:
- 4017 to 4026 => 29.3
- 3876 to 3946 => 16.2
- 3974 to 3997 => 24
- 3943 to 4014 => 21.7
